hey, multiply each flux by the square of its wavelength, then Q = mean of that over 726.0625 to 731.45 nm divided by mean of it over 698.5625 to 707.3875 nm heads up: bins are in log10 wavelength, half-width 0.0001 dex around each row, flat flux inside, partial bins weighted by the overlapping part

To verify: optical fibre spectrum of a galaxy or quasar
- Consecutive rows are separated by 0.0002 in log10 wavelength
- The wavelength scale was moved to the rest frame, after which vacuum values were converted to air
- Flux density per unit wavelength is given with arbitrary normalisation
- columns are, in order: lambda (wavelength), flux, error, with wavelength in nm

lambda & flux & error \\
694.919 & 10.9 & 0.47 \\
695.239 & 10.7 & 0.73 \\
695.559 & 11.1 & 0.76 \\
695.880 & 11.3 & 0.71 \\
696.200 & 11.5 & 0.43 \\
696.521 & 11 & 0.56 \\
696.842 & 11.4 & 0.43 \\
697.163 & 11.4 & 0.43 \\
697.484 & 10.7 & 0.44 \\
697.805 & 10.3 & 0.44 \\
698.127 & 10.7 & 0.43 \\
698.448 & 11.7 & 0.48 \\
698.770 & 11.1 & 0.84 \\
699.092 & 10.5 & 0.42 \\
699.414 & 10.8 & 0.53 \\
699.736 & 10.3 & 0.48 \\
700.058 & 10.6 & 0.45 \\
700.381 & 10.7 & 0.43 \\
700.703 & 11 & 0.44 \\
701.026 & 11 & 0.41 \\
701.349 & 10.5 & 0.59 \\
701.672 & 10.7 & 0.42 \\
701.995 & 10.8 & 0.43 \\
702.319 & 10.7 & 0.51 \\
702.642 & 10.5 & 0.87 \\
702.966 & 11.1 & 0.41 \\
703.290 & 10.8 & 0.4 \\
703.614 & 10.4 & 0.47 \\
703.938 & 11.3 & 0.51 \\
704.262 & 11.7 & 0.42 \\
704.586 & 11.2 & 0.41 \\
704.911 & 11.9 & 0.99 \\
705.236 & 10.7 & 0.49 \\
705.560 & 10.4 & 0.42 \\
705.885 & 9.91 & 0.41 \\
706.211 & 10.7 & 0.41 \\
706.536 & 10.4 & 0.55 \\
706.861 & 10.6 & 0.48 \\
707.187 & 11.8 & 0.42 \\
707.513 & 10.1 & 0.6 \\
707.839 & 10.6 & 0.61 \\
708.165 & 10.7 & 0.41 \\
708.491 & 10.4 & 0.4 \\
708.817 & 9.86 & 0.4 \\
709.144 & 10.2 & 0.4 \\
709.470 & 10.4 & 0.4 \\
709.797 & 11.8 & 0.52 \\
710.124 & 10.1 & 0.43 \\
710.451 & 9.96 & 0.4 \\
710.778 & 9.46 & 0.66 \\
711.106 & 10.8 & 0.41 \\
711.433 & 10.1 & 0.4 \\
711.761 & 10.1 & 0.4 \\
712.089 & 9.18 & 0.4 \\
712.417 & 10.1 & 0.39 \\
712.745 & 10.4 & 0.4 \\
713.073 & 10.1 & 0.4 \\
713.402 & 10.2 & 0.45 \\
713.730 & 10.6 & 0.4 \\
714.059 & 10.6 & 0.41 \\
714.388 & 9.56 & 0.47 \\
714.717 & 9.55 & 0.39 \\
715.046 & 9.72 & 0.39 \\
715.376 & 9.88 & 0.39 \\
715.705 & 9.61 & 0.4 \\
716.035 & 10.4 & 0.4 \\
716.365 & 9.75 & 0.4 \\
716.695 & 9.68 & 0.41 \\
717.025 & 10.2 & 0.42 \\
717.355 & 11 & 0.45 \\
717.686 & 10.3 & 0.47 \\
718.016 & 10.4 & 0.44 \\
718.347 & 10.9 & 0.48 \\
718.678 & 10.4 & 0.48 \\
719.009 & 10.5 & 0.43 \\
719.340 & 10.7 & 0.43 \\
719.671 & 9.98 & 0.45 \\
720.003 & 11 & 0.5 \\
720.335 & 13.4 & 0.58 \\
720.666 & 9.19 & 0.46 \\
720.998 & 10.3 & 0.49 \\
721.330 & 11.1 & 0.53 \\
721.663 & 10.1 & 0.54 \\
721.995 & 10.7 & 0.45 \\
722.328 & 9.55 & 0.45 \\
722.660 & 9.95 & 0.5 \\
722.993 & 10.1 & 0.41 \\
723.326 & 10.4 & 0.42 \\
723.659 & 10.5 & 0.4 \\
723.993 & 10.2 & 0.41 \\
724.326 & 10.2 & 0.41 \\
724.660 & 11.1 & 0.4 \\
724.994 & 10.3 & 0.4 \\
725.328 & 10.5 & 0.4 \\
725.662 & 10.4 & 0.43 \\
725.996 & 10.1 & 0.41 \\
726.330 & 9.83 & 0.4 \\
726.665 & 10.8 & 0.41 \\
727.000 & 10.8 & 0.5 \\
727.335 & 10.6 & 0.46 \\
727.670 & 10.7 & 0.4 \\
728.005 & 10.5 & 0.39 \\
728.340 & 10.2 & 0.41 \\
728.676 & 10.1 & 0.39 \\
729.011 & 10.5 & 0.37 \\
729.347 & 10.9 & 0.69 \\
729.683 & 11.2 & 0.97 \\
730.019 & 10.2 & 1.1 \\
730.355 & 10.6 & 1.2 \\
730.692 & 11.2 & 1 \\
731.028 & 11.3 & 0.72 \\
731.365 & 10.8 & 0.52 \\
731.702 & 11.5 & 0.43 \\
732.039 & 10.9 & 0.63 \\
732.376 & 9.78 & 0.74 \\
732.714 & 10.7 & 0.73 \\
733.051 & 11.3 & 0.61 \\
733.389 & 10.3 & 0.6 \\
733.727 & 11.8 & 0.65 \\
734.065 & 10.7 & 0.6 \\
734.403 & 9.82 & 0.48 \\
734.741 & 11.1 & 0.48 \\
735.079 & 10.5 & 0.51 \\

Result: 1.06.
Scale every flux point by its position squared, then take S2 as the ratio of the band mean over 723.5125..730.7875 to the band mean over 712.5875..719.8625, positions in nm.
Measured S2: 1.1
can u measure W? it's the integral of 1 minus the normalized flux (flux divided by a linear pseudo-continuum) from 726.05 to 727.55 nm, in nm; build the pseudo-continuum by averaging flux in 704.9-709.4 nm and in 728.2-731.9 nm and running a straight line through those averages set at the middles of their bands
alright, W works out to 0.037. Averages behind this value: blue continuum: 10.5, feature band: 10.5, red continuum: 10.8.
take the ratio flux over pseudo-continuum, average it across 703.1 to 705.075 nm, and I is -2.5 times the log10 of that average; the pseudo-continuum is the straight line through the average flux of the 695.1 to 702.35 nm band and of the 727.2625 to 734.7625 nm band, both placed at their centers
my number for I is -0.03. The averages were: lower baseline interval 10.9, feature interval 11.2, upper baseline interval 10.7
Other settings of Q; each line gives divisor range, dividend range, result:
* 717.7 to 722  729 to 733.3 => 1.05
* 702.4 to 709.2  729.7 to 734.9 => 1.08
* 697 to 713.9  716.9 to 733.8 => 1.05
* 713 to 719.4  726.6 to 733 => 1.09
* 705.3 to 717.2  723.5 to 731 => 1.08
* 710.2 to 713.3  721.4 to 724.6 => 1.05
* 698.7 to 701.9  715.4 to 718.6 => 1.00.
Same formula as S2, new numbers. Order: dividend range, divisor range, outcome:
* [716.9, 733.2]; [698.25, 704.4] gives 1.04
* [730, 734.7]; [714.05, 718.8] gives 1.12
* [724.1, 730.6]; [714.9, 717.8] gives 1.08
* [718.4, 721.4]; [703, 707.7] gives 1.03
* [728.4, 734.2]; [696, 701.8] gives 1.09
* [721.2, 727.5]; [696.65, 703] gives 1.03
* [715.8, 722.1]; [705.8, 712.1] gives 1.04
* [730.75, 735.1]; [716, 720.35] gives 1.07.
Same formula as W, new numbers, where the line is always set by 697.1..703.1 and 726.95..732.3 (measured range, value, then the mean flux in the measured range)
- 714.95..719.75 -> 0.23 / 10.2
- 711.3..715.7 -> 0.31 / 9.99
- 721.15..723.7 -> 0.11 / 10.3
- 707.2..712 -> 0.18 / 10.4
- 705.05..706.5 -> 0.04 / 10.4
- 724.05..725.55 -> 0.03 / 10.5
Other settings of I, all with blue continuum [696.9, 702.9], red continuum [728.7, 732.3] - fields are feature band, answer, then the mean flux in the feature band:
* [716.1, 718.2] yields 0.06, 10.2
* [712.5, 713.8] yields 0.05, 10.3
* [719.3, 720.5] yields -0.05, 11.3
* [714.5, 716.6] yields 0.11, 9.81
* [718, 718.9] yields 0.02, 10.6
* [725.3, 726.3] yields 0.06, 10.2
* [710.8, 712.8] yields 0.08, 10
